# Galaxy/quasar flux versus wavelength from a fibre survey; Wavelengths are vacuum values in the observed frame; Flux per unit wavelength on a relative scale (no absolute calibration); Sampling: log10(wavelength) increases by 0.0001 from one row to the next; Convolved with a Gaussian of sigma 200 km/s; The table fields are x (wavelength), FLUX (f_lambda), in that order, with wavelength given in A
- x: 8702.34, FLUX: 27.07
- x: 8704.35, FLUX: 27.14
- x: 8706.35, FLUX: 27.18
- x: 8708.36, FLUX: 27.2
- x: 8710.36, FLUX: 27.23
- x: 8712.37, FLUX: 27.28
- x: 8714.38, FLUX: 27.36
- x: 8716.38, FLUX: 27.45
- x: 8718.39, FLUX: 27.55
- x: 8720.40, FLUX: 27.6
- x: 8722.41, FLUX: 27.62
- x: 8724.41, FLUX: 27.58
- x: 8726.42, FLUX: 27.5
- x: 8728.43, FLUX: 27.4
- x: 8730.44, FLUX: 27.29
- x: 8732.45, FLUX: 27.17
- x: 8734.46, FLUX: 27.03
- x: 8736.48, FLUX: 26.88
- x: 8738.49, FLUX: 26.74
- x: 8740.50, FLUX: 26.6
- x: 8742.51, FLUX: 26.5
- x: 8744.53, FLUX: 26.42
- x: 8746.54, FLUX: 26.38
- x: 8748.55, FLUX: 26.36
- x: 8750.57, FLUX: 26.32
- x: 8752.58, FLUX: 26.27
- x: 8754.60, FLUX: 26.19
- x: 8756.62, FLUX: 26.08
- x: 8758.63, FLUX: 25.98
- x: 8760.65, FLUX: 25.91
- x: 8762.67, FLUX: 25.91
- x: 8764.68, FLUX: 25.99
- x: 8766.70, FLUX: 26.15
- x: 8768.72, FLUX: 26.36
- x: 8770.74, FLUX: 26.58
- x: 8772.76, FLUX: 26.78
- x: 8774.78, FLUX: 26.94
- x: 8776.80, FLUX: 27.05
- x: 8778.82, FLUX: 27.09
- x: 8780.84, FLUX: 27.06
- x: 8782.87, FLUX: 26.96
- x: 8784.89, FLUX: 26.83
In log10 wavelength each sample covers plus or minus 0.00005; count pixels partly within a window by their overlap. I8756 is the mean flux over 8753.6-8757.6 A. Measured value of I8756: 26.1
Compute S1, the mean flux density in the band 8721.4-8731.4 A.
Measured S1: 27.5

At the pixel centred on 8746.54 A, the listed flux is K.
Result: 26.38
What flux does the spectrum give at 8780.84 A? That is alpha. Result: 27.06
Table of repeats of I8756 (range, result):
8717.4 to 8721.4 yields 27.6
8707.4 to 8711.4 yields 27.2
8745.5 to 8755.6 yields 26.3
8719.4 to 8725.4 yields 27.6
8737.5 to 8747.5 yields 26.5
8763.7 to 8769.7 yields 26.2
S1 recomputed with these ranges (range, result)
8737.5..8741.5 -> 26.7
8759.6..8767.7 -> 26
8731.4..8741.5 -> 26.9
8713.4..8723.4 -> 27.5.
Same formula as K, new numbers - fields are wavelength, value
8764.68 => 25.99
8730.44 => 27.29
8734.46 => 27.03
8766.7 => 26.15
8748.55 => 26.36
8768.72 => 26.36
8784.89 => 26.83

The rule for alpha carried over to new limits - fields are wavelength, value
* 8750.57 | 26.32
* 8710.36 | 27.23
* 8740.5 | 26.6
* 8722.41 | 27.62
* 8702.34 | 27.07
